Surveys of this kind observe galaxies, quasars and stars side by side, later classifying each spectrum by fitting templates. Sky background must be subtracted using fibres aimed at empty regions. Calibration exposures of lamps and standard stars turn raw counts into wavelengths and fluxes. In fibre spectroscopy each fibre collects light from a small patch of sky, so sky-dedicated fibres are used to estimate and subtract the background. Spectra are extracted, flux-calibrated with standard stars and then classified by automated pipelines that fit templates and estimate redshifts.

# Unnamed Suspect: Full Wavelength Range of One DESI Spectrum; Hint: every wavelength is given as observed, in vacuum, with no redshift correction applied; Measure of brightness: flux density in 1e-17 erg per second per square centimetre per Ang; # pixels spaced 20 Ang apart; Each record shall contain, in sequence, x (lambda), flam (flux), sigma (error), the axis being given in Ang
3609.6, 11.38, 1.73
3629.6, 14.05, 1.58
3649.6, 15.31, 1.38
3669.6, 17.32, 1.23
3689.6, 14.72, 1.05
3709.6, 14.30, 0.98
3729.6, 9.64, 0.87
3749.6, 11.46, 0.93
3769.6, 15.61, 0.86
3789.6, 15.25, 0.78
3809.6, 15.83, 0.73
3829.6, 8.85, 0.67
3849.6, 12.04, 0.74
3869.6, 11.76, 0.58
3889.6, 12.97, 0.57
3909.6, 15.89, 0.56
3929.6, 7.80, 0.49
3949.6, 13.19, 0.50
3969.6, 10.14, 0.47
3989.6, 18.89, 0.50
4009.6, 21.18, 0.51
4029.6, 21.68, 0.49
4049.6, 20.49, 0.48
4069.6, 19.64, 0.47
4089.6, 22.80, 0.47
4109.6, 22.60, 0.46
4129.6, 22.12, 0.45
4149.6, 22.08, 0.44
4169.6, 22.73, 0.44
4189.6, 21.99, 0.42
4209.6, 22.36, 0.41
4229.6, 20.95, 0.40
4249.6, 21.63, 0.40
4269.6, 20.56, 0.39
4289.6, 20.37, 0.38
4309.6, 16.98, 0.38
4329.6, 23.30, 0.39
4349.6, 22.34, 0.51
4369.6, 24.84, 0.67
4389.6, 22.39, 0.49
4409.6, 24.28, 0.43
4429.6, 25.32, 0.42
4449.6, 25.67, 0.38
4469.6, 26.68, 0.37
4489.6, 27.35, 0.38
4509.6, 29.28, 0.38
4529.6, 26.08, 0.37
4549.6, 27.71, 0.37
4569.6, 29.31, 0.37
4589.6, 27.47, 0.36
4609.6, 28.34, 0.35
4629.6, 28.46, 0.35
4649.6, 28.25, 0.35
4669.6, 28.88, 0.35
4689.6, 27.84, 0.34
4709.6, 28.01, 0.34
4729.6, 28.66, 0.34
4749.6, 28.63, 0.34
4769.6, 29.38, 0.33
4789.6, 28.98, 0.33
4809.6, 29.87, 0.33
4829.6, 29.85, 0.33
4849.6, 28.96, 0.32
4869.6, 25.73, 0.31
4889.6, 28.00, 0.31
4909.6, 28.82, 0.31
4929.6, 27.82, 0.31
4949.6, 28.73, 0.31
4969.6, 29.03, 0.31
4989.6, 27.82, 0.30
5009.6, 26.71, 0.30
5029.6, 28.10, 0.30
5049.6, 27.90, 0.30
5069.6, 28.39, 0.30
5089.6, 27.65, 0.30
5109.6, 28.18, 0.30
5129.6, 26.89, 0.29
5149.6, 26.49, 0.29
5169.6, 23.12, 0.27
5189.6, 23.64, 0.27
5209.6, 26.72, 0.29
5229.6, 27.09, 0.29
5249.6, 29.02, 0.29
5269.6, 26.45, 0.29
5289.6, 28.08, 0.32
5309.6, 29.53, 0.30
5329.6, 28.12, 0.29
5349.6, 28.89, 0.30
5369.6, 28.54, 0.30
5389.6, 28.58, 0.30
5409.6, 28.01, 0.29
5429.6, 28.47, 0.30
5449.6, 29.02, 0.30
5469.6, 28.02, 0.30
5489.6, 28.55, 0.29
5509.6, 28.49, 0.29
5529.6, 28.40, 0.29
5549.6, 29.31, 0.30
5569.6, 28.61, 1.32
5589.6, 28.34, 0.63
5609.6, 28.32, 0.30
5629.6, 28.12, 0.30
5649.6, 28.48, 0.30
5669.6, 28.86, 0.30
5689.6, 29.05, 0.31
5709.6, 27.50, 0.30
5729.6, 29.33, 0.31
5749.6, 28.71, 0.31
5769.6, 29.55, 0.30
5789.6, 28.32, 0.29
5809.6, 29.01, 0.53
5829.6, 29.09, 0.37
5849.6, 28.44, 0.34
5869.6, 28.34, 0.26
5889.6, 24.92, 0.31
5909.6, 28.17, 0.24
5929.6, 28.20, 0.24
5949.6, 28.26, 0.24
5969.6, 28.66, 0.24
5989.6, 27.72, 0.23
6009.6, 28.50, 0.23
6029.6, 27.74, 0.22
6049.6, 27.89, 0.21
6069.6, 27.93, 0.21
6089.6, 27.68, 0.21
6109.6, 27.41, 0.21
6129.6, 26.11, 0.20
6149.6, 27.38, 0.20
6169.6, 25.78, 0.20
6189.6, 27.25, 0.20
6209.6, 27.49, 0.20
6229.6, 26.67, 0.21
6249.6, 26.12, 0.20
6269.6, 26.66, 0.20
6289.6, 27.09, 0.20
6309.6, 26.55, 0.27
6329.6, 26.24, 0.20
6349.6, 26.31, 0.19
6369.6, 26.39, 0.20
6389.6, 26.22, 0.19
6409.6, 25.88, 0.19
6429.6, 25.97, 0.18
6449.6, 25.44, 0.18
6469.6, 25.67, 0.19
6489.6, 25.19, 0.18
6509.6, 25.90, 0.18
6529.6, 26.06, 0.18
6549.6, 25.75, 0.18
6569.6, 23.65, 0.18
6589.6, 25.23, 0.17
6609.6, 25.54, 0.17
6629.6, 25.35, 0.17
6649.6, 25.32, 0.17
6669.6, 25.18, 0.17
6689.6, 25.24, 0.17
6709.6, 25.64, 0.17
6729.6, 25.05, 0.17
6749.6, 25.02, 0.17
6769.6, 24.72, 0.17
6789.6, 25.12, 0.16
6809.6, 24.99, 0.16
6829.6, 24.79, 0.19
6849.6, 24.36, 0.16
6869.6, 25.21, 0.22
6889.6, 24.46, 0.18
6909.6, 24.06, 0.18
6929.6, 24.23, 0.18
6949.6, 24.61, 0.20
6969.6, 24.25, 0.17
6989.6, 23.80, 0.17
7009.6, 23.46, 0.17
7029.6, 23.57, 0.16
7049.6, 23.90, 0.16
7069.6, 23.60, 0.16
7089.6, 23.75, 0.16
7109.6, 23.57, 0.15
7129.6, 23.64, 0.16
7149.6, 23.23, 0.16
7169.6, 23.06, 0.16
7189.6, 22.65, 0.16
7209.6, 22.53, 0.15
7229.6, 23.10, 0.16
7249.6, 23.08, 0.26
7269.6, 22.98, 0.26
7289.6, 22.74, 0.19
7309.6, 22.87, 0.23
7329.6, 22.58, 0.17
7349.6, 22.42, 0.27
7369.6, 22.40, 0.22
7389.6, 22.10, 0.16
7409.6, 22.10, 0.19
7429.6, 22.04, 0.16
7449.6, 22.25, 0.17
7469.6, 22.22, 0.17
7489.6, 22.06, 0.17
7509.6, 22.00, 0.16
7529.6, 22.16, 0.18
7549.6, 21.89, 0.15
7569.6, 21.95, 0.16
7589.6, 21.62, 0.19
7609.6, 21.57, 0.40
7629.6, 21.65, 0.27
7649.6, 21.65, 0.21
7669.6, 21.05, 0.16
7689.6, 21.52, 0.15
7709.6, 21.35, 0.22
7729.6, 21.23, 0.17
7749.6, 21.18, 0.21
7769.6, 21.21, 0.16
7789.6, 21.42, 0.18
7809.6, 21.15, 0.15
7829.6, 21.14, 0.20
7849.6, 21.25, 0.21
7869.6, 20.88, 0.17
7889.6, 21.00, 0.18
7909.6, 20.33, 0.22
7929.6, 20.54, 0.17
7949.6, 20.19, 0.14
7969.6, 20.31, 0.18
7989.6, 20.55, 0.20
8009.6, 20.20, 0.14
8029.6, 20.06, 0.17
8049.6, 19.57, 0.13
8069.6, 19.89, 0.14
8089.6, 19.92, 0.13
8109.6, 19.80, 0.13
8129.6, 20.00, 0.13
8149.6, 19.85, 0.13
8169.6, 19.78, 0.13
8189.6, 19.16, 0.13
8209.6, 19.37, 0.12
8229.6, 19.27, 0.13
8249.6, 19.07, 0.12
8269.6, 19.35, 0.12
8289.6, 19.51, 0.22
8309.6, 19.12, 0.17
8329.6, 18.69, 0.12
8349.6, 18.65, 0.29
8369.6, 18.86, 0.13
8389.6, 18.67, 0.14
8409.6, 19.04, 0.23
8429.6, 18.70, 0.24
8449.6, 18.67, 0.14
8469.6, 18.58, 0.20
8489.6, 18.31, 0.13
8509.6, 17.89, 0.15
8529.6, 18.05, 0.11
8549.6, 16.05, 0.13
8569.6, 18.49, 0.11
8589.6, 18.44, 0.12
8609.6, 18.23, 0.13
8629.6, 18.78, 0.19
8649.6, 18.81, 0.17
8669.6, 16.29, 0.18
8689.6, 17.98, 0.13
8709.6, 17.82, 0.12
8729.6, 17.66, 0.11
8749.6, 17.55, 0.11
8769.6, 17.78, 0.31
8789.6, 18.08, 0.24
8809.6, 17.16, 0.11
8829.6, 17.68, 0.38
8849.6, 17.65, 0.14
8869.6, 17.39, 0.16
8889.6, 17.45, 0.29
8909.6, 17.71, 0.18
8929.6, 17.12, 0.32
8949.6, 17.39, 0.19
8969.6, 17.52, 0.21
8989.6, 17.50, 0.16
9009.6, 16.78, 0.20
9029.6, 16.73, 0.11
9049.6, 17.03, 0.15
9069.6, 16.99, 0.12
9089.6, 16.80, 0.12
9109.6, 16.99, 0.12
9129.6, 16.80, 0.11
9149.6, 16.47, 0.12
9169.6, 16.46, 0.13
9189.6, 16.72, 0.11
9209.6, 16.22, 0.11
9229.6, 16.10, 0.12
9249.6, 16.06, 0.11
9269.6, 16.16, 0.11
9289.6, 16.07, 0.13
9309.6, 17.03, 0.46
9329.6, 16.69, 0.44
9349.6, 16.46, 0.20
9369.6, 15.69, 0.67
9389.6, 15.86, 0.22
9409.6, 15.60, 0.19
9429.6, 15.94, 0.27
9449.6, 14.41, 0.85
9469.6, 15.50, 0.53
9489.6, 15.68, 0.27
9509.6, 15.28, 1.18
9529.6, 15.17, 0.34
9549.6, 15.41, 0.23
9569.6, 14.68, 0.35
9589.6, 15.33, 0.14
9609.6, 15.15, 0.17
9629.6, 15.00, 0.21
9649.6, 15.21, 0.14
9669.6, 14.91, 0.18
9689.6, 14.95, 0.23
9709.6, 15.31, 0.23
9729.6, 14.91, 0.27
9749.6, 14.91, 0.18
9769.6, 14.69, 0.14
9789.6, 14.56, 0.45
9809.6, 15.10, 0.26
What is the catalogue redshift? 0.000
